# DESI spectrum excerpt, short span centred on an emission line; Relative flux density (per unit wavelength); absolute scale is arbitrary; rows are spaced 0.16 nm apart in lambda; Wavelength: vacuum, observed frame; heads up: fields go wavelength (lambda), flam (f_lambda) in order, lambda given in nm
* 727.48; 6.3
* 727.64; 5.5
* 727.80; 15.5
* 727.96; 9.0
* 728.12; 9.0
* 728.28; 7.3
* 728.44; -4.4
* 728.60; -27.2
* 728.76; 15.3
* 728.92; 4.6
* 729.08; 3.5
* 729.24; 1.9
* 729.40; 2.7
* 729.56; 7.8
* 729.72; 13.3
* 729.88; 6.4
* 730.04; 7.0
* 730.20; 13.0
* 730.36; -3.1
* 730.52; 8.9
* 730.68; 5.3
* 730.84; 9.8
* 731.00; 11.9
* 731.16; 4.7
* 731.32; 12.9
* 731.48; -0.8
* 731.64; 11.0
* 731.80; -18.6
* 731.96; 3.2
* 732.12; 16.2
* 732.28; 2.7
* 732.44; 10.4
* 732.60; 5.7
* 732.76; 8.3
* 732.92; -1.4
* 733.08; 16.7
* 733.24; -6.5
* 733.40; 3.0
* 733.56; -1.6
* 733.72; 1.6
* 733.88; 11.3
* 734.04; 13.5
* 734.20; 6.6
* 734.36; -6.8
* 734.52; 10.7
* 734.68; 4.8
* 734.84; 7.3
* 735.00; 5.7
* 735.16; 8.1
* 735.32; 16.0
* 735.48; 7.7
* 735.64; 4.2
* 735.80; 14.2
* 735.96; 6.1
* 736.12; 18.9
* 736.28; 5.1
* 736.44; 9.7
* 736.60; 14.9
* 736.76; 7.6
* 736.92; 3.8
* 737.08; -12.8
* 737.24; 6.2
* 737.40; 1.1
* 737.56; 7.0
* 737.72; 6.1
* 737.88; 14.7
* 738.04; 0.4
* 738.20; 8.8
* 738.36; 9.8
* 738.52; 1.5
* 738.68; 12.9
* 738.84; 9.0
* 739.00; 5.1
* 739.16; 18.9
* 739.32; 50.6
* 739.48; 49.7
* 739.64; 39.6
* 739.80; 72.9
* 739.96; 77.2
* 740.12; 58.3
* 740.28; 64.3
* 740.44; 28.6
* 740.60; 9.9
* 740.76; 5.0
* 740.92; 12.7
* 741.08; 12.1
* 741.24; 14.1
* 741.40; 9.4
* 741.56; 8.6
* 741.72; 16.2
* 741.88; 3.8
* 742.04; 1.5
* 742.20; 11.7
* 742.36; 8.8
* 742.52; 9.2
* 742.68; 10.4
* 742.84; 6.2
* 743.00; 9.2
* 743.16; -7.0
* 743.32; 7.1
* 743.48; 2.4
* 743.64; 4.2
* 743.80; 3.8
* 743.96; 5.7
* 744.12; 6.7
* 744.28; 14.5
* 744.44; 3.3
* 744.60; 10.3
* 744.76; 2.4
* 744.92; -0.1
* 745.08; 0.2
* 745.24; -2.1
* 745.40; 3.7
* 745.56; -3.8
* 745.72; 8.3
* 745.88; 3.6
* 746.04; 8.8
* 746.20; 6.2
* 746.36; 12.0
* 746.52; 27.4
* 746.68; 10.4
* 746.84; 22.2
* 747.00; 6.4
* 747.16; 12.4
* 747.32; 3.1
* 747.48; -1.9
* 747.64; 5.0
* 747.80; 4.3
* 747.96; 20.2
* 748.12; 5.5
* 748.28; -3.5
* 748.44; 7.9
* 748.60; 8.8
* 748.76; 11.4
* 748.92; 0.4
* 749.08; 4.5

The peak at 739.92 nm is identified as [O II]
